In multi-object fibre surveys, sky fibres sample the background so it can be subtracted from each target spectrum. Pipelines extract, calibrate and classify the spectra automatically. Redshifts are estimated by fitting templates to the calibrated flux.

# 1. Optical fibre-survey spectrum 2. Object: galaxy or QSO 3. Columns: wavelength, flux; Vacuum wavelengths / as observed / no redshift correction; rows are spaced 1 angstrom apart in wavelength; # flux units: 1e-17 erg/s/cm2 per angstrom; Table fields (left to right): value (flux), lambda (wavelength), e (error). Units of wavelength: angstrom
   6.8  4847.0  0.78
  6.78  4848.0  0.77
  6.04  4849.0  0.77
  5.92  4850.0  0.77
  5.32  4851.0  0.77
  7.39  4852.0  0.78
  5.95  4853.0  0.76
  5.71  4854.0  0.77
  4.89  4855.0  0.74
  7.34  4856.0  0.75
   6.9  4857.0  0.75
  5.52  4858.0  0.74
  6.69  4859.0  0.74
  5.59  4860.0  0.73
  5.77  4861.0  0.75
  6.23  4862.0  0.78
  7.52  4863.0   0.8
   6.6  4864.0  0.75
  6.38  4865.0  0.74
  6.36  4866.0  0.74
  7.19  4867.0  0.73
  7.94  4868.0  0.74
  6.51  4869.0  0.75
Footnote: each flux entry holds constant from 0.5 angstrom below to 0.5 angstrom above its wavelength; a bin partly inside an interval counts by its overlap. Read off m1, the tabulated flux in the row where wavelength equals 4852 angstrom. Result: 7.39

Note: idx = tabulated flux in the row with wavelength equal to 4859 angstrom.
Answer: 6.69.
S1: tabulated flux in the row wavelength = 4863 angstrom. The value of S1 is 7.52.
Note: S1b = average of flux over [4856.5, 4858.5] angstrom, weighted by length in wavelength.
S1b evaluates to 6.21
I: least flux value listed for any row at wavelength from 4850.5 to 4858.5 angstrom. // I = 4.89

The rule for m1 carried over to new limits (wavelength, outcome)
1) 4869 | 6.51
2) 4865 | 6.38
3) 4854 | 5.71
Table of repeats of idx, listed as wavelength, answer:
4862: 6.23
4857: 6.9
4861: 5.77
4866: 6.36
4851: 5.32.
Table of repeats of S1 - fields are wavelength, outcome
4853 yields 5.95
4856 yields 7.34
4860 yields 5.59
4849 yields 6.04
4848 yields 6.78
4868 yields 7.94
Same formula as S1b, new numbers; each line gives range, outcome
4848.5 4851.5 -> 5.76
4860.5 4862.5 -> 6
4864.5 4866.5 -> 6.37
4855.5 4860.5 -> 6.41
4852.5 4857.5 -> 6.16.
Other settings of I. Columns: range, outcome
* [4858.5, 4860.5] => 5.59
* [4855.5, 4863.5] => 5.52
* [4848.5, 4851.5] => 5.32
